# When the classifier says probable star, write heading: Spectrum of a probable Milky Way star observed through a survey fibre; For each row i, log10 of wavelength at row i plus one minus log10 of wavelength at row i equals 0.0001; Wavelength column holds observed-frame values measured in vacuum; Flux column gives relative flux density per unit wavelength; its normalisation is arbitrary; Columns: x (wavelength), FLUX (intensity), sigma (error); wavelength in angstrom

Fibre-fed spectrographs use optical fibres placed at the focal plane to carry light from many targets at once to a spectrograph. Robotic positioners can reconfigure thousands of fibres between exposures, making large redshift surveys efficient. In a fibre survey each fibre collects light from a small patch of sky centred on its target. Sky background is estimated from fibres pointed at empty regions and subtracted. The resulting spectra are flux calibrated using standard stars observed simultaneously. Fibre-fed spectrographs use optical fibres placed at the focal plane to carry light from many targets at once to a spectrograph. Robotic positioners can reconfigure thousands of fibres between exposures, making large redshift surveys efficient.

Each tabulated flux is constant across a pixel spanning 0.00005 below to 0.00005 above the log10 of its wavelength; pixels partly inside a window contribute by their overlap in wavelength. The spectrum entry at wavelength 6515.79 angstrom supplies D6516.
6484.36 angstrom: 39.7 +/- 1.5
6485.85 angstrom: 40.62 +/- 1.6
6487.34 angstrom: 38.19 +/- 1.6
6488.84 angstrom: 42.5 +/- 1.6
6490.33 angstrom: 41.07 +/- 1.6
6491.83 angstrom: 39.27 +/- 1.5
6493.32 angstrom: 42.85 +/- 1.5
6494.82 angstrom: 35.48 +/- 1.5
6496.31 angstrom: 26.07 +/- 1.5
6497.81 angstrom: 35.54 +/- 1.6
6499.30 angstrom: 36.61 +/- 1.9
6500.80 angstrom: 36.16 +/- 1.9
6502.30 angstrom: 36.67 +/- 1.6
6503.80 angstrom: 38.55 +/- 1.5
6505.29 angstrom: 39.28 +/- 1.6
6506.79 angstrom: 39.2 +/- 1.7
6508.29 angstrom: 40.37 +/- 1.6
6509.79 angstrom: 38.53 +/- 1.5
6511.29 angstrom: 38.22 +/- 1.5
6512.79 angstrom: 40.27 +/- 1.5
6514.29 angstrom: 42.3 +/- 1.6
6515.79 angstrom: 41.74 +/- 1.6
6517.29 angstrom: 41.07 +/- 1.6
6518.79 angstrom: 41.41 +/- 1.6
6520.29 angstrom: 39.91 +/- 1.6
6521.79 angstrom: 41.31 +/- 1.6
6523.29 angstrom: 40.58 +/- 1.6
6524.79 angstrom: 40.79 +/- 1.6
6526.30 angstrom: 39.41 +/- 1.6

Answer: 41.74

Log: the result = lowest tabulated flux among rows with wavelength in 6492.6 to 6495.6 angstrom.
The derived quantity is 35.48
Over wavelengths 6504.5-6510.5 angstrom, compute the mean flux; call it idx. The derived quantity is 39.4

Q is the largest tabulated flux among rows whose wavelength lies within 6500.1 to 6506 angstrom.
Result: 39.28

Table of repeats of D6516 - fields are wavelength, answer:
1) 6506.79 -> 39.2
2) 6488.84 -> 42.5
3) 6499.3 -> 36.61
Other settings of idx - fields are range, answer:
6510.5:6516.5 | 40.6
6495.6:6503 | 34.2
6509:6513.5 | 39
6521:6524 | 41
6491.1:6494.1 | 41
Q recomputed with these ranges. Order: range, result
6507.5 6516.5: 42.3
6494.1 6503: 36.67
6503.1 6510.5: 40.37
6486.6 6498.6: 42.85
